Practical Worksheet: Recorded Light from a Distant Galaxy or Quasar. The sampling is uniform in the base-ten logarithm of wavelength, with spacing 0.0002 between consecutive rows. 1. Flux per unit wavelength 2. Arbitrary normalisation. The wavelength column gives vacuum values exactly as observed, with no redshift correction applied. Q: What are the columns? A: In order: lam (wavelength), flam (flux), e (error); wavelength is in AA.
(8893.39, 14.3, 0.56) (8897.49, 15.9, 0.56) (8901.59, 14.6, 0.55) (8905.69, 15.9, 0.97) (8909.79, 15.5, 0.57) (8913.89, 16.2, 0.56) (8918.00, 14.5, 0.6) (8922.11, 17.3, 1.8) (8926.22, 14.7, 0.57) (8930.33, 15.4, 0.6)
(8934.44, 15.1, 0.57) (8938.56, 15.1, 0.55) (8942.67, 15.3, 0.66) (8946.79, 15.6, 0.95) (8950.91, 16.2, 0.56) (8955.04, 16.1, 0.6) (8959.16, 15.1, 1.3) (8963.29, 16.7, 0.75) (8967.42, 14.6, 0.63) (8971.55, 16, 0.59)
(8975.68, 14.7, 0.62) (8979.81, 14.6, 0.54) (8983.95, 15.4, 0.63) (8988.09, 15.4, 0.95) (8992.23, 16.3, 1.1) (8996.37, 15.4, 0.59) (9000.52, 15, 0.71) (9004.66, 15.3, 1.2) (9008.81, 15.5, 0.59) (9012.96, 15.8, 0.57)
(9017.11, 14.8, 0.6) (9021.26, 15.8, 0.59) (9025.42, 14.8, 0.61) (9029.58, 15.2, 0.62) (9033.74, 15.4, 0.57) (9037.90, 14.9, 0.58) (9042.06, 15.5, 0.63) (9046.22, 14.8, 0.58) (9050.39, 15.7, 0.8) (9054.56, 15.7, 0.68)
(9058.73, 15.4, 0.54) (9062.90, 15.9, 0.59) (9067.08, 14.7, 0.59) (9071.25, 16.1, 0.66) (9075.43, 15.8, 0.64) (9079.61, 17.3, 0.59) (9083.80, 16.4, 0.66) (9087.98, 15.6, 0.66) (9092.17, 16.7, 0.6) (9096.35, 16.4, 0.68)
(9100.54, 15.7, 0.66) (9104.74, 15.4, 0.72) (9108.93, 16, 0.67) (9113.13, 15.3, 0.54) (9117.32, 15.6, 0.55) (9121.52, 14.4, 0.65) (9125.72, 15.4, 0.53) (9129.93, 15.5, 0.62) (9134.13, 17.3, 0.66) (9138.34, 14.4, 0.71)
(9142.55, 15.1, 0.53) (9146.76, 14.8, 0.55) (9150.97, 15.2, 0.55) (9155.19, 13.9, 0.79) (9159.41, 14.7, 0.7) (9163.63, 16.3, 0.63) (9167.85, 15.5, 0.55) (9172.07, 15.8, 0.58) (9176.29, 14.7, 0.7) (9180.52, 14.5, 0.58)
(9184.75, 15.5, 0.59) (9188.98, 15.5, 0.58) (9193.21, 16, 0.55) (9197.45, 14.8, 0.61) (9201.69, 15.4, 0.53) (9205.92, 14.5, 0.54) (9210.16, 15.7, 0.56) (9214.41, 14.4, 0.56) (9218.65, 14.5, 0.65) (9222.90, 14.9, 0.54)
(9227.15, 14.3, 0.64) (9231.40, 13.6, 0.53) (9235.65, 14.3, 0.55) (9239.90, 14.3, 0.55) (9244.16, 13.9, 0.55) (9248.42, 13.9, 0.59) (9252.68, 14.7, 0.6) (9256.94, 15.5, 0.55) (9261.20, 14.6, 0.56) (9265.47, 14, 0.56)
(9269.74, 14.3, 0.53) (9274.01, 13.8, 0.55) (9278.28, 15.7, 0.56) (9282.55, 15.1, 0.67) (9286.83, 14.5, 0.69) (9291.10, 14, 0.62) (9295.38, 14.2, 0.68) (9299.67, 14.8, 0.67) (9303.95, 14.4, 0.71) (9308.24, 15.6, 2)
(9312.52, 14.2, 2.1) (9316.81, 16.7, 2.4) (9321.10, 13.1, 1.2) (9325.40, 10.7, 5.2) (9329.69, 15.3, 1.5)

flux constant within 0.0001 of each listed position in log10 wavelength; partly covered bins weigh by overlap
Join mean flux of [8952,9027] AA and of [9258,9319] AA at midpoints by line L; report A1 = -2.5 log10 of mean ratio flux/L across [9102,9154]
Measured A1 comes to -0.02 mag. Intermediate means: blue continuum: 15.4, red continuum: 14.7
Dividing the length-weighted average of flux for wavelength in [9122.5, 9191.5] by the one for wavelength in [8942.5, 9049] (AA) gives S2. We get 1.0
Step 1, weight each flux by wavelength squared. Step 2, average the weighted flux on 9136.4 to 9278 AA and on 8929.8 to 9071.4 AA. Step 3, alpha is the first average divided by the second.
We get 1.00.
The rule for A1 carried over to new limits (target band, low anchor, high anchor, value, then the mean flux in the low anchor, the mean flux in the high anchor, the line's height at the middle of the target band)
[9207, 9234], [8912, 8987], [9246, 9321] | 0.02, 15.5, 14.7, 14.8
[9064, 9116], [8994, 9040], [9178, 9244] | -0.06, 15.3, 14.8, 15.1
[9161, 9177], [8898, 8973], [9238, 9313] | -0.06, 15.6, 14.5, 14.9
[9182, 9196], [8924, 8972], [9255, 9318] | -0.04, 15.5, 14.7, 14.9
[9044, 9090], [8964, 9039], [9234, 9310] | -0.05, 15.3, 14.5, 15.1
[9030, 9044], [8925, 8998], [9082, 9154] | 0.02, 15.4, 15.6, 15.5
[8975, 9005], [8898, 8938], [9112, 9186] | 0.01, 15.5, 15.2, 15.4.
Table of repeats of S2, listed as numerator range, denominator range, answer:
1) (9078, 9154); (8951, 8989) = 1.01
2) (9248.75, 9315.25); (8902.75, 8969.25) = 0.94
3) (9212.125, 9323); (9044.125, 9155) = 0.93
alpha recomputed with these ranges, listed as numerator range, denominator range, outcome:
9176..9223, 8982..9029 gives 1.02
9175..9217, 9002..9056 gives 1.02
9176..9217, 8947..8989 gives 1.03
